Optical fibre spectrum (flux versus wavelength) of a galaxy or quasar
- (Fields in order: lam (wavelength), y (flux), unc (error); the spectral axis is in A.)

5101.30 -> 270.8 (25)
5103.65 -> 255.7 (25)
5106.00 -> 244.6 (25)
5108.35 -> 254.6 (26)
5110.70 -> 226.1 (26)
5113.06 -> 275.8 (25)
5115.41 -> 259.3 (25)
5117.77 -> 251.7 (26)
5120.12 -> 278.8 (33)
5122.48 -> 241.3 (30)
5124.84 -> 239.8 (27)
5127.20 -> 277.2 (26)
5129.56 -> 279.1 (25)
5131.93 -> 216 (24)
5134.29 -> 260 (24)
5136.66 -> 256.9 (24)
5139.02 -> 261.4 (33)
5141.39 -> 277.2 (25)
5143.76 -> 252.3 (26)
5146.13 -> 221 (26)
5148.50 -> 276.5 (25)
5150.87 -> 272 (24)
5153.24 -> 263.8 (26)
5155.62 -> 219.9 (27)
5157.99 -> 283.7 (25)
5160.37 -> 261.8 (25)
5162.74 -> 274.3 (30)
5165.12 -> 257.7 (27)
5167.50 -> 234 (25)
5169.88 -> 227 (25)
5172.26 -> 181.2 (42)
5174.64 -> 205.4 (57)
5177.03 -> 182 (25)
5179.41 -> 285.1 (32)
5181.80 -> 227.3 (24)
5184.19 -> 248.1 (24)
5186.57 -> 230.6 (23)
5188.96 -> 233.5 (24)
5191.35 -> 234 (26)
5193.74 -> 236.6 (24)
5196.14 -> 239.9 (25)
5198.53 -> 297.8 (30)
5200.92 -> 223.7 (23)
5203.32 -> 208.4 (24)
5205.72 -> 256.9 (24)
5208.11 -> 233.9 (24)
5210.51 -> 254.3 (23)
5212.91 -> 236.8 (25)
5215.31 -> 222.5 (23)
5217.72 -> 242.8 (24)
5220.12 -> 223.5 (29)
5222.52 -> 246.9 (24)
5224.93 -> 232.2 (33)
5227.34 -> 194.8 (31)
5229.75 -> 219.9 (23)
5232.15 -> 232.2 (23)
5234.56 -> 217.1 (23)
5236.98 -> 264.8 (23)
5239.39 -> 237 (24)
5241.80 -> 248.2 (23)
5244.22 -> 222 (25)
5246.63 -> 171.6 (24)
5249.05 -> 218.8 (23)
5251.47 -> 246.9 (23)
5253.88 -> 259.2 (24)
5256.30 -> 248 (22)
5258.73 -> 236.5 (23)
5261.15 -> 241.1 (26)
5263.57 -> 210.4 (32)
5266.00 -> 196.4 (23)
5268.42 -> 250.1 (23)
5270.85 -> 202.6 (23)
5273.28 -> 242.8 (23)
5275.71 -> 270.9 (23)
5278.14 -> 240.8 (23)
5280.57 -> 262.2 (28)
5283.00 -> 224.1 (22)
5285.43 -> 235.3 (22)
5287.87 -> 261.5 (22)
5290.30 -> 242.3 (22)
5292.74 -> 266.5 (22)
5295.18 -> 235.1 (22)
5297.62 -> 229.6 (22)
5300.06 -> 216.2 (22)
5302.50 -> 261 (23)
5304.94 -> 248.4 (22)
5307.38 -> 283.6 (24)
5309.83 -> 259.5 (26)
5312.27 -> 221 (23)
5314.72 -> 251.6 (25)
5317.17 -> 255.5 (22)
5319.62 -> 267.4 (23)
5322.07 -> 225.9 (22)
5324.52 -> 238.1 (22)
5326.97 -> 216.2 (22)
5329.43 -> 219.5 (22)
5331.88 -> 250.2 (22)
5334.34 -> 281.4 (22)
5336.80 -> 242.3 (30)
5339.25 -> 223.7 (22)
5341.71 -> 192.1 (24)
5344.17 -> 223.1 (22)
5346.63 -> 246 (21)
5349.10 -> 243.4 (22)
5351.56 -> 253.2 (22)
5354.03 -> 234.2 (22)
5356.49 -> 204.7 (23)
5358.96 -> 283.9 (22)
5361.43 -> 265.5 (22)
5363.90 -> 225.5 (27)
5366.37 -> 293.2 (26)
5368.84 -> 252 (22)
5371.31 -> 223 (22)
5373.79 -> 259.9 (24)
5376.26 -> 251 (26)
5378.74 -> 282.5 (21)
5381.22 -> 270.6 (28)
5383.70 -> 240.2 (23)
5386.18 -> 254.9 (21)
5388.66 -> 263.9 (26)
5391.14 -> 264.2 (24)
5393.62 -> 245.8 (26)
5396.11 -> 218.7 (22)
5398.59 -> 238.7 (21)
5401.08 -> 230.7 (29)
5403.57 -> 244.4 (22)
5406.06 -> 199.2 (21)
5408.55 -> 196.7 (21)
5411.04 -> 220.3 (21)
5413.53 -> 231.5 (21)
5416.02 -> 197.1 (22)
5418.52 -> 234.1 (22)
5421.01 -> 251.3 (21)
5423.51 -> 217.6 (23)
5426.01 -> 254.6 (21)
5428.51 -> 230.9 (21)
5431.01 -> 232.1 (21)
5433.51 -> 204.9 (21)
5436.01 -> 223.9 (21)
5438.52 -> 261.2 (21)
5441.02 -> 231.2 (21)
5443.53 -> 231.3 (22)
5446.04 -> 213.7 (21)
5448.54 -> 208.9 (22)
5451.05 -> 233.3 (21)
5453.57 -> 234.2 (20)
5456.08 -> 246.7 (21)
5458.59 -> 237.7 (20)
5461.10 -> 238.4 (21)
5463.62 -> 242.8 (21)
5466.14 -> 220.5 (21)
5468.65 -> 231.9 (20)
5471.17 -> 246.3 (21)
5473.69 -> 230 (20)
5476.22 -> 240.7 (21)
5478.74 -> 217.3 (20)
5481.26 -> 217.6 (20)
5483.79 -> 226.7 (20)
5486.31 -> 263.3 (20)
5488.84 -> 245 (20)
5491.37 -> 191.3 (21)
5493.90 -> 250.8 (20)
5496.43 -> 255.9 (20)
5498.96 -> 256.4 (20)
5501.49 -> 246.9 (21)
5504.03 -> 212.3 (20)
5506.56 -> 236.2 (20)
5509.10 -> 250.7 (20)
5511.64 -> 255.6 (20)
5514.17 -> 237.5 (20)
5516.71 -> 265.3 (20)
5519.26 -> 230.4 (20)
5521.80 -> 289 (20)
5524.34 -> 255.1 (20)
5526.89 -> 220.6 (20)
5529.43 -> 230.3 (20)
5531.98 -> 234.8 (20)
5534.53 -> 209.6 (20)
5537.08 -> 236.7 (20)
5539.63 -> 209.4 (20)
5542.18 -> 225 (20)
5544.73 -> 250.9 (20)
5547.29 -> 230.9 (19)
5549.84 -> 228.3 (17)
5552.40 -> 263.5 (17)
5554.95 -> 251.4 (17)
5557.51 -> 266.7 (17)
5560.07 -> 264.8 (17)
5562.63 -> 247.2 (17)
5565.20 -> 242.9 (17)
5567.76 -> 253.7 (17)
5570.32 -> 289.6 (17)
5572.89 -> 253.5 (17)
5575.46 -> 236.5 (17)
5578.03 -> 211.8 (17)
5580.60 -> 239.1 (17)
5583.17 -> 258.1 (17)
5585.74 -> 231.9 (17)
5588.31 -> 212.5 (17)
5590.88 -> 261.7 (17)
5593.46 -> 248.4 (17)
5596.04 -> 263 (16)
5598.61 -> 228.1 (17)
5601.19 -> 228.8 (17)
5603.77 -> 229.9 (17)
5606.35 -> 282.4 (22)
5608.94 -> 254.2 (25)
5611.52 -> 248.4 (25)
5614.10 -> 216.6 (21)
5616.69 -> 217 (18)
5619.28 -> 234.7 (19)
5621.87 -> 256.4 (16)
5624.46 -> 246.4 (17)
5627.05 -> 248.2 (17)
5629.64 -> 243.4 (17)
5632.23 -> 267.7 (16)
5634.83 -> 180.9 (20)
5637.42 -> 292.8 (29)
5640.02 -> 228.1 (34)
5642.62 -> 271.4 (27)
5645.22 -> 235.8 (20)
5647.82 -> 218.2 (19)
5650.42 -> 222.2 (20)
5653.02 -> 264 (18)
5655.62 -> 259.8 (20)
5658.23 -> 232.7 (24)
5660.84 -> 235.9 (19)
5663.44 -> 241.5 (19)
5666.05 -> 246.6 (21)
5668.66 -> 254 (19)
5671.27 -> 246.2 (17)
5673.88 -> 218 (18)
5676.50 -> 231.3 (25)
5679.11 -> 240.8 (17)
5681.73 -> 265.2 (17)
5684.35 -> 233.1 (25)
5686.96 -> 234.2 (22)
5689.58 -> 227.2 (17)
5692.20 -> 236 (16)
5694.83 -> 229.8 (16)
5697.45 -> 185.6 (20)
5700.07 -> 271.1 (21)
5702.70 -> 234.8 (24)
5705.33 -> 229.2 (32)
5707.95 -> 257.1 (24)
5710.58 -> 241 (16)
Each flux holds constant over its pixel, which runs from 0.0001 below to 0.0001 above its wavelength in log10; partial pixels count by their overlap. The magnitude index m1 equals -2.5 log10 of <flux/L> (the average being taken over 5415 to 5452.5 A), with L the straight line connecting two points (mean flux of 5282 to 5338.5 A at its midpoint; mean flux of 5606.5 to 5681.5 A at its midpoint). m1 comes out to 0.07 mag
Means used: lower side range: 245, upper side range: 242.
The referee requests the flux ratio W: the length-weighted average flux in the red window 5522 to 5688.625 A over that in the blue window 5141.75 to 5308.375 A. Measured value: 1.0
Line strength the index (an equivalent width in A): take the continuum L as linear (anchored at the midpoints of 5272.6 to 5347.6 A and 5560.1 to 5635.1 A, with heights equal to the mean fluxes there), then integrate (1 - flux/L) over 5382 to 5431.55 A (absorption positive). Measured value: 1.95 A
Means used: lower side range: 243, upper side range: 244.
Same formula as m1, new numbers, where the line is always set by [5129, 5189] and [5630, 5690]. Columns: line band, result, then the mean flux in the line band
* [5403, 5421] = 0.115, 219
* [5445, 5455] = 0.093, 223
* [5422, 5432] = 0.042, 234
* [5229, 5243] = 0.035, 237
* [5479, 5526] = -0.001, 243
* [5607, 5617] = 0.014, 239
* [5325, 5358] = 0.047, 234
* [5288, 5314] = -0.012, 247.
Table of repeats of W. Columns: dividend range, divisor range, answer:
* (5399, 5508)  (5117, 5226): 0.94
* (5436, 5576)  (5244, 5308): 1.01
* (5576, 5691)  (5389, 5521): 1.03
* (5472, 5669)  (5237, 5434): 1.01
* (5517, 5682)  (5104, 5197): 0.98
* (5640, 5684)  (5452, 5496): 1.03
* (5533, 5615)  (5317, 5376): 1.00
